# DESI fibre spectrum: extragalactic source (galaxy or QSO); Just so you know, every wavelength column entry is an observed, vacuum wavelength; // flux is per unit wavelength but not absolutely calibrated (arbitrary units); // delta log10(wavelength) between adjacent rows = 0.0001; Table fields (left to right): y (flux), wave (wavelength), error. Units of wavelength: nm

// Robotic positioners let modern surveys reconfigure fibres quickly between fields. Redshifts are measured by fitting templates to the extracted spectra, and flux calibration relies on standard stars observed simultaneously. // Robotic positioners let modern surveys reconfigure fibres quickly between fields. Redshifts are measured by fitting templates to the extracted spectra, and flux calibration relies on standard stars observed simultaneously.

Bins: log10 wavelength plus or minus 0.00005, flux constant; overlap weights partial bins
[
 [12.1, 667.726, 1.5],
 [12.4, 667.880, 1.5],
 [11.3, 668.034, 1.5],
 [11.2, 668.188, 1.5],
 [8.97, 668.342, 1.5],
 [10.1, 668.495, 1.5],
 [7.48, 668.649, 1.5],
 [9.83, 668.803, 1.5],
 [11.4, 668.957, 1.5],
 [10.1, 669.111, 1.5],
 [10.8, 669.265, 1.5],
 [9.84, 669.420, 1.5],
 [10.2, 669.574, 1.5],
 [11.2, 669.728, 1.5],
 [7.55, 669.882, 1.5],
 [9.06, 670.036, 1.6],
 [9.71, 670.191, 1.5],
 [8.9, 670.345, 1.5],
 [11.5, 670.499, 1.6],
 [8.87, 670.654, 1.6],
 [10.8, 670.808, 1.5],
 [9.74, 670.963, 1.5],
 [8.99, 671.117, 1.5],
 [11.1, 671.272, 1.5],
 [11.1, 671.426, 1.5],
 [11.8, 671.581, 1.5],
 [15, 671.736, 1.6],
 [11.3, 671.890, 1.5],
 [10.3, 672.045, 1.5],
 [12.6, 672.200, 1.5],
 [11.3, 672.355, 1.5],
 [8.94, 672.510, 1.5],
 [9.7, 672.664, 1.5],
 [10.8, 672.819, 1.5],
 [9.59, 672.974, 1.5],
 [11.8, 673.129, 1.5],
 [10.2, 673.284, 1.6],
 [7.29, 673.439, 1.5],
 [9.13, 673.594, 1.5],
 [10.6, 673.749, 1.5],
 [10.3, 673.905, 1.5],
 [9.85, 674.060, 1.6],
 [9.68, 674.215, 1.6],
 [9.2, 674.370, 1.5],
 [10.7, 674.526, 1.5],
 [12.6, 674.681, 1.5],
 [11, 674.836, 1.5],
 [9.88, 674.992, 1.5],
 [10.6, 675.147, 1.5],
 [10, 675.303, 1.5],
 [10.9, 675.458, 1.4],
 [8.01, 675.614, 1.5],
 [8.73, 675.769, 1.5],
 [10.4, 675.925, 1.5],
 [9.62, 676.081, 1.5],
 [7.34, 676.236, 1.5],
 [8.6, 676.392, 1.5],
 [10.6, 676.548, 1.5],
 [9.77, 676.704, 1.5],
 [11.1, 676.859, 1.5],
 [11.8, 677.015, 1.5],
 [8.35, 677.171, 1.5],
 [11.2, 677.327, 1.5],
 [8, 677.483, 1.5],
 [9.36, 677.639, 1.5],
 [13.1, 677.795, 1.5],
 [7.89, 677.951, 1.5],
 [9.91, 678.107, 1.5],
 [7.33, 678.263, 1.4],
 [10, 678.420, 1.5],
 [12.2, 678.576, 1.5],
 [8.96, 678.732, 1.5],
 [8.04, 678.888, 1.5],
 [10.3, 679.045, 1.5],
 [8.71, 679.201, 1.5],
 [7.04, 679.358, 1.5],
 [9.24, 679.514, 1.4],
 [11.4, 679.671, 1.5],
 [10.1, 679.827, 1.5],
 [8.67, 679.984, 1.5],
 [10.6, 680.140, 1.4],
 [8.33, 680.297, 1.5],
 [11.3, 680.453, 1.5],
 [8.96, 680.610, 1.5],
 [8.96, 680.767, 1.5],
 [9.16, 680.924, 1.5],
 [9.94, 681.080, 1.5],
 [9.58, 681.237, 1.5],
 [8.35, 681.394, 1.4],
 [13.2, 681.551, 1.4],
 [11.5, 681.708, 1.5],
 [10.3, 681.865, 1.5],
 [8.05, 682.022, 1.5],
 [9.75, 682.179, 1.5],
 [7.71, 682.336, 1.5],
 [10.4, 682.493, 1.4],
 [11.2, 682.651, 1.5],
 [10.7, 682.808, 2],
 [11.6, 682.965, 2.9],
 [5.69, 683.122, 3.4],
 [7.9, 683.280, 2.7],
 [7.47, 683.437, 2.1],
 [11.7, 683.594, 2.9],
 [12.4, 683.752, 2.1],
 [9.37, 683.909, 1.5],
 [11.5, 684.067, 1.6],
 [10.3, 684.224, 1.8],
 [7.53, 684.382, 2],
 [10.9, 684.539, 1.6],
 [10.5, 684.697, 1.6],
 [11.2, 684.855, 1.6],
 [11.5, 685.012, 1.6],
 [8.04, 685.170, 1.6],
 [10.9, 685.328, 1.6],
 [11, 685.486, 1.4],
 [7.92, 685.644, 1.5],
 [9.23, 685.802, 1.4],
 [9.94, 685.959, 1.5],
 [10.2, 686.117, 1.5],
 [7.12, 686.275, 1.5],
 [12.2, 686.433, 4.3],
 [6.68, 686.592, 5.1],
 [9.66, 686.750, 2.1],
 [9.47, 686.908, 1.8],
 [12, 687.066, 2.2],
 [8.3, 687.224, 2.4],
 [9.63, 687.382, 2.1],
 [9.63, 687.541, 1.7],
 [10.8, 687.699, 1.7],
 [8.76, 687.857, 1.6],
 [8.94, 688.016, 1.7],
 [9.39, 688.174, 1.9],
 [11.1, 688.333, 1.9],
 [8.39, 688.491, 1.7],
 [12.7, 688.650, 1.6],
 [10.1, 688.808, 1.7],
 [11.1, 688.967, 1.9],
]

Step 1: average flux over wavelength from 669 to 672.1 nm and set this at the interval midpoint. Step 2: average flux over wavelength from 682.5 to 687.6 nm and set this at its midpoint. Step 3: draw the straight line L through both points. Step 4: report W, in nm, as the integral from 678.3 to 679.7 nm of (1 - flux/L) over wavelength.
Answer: 0.09 nm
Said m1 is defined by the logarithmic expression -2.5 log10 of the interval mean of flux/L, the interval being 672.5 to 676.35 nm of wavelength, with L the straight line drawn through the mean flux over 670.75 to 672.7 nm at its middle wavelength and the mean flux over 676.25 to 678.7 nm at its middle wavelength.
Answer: 0.063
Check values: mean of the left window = 11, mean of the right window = 9.86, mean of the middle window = 9.88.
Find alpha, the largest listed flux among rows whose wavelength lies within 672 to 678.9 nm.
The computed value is 13.1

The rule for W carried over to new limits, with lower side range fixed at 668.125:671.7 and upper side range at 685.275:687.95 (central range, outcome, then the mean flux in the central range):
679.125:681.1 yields 0.076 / 9.4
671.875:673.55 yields -0.050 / 10.3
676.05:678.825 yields 0.037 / 9.73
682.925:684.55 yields 0.018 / 9.57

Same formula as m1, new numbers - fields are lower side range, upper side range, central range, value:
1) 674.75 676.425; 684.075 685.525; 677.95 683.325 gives 0.05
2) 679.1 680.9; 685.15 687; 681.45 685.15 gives -0.07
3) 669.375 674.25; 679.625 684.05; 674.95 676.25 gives 0.06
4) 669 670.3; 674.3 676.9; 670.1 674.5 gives -0.05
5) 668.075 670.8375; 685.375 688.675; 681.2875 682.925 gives -0.05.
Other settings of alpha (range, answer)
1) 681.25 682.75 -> 13.2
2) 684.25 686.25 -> 11.5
